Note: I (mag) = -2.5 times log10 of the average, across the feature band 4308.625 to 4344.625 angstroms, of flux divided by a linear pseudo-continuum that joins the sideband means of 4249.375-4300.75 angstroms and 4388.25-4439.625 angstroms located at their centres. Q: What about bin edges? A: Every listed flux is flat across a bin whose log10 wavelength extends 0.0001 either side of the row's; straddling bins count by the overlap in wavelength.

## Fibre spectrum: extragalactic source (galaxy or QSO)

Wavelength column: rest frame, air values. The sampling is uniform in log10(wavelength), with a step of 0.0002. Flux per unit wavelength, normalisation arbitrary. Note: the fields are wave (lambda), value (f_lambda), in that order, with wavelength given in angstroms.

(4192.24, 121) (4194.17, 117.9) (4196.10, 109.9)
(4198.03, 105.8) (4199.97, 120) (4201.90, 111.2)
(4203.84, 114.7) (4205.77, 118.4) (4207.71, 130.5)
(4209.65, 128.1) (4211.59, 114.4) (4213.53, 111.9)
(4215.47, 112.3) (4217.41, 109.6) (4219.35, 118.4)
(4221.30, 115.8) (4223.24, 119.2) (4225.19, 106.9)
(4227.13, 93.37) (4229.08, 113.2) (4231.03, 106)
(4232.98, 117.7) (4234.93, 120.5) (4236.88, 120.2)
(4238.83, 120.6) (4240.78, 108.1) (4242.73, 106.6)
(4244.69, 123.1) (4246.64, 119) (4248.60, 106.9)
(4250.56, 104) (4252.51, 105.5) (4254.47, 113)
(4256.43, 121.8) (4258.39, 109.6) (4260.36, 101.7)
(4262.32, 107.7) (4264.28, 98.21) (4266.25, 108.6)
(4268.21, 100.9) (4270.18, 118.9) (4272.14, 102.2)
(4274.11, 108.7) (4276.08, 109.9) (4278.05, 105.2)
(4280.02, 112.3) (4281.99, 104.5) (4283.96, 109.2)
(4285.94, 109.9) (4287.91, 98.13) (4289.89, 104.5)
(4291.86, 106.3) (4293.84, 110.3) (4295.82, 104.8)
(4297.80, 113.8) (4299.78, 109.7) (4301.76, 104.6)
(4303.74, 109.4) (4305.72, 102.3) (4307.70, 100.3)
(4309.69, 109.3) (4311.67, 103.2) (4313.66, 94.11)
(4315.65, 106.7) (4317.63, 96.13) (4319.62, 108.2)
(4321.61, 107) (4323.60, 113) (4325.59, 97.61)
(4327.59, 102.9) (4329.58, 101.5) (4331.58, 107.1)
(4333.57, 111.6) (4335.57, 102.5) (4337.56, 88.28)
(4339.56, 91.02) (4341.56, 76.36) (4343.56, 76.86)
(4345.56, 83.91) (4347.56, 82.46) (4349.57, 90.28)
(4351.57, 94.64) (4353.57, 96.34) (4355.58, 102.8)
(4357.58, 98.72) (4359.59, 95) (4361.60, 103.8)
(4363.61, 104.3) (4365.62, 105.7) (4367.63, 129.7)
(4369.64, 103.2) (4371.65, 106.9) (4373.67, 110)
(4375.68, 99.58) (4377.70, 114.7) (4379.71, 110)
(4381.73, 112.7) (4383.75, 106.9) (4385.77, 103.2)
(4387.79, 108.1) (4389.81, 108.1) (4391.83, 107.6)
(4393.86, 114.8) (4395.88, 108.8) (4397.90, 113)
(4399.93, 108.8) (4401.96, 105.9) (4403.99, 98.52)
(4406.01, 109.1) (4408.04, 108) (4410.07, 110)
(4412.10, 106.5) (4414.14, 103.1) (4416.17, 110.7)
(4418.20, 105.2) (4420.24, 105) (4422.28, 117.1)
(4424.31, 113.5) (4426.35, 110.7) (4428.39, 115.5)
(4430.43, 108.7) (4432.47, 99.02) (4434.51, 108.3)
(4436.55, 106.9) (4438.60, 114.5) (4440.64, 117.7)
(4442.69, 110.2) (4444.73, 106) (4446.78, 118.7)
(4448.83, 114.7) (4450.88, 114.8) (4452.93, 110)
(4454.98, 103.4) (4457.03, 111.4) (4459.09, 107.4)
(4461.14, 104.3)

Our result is 0.088 mag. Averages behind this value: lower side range 108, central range 99.6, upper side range 109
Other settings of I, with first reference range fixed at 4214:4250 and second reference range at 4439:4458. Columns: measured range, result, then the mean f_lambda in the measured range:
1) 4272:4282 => 0.05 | 108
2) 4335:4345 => 0.29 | 86.2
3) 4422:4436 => 0.02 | 110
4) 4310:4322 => 0.10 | 103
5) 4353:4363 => 0.13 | 99.6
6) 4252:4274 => 0.05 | 108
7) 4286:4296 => 0.07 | 105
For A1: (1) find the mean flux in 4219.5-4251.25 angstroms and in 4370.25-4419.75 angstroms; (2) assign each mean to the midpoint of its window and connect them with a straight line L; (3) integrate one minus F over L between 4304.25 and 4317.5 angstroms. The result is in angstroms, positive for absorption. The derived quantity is 0.96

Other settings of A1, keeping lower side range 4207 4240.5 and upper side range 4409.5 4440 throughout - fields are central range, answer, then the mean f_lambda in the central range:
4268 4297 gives 1.53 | 107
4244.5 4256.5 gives 0.22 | 112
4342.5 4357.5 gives 2.85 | 90.2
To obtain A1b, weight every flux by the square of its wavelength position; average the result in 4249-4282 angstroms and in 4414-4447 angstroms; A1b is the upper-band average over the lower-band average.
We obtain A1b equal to 1.10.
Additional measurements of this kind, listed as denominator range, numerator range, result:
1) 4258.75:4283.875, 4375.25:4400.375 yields 1.08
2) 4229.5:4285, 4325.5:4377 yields 0.93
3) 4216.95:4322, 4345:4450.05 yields 1.04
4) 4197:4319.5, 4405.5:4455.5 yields 1.08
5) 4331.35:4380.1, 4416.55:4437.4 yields 1.14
